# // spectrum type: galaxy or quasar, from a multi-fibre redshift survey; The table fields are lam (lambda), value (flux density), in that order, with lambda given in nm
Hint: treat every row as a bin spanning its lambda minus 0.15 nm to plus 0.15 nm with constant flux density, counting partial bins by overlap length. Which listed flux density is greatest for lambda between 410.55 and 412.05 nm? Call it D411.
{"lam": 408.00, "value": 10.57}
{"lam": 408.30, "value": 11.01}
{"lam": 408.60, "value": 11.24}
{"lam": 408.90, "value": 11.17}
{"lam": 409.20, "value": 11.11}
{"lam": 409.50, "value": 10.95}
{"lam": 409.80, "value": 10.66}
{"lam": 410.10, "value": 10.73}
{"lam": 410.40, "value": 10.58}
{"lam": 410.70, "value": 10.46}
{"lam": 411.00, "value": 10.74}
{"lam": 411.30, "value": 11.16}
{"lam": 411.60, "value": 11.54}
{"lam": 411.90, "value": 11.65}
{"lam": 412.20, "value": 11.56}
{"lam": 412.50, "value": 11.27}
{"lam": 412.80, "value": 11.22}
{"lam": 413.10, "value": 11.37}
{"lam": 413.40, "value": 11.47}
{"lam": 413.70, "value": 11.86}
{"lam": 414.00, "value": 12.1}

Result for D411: 11.65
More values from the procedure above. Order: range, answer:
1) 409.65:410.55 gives 10.73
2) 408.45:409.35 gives 11.24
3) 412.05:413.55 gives 11.56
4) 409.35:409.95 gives 10.95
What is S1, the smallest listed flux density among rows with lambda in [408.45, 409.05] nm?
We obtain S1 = 11.17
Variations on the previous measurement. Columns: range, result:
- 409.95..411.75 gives 10.46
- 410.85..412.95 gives 10.74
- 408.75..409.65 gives 10.95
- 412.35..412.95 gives 11.22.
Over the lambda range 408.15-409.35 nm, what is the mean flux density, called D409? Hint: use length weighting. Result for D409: 11.1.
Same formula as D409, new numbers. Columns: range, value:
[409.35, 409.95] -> 10.8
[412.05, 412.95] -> 11.4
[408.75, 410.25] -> 10.9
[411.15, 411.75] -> 11.4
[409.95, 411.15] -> 10.6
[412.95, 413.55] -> 11.4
